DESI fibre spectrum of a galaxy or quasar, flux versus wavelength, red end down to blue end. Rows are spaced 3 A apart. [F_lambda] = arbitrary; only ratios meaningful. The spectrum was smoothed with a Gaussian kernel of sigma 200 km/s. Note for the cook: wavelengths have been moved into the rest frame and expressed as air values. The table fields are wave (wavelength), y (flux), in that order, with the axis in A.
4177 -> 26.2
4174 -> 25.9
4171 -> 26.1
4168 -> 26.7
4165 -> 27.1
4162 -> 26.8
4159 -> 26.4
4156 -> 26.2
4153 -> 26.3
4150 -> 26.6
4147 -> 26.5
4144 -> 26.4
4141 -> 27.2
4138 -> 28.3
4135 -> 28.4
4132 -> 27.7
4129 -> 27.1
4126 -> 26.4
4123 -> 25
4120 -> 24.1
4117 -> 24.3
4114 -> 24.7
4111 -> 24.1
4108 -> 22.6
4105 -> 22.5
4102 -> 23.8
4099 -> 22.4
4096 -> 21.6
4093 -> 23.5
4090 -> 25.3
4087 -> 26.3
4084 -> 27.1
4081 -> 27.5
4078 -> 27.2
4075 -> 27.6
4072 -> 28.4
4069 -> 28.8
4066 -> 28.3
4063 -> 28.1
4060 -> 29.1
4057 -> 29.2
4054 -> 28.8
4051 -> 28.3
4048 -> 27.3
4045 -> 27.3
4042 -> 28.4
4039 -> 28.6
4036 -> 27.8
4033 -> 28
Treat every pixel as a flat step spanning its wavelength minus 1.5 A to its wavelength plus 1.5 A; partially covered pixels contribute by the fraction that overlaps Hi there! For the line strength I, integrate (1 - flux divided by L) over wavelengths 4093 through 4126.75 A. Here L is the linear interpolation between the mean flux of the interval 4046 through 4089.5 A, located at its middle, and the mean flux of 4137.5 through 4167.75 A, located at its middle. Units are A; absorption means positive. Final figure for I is 4.5 A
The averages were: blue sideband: 27.9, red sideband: 26.7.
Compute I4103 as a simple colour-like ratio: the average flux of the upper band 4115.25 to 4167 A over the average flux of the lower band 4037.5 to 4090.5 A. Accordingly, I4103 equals 0.95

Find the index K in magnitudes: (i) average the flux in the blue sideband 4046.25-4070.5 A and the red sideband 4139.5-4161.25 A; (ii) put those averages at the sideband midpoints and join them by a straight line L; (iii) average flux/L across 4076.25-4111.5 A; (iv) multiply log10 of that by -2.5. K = 0.13 mag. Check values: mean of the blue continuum 28.5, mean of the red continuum 26.5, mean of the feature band 24.5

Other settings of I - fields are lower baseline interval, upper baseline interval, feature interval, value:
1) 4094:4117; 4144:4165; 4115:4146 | -2.0 A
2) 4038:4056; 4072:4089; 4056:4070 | -0.5 A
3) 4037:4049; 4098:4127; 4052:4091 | -2.3 A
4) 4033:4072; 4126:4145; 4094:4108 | 2.6 A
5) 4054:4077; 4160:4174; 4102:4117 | 2.2 A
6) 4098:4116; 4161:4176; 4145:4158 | -0.4 A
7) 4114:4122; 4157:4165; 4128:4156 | -1.6 A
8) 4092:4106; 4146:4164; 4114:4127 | -0.4 A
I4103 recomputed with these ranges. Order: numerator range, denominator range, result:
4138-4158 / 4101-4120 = 1.13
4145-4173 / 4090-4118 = 1.13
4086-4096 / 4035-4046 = 0.87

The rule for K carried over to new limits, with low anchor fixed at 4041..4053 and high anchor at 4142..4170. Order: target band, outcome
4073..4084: 0.00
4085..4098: 0.13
